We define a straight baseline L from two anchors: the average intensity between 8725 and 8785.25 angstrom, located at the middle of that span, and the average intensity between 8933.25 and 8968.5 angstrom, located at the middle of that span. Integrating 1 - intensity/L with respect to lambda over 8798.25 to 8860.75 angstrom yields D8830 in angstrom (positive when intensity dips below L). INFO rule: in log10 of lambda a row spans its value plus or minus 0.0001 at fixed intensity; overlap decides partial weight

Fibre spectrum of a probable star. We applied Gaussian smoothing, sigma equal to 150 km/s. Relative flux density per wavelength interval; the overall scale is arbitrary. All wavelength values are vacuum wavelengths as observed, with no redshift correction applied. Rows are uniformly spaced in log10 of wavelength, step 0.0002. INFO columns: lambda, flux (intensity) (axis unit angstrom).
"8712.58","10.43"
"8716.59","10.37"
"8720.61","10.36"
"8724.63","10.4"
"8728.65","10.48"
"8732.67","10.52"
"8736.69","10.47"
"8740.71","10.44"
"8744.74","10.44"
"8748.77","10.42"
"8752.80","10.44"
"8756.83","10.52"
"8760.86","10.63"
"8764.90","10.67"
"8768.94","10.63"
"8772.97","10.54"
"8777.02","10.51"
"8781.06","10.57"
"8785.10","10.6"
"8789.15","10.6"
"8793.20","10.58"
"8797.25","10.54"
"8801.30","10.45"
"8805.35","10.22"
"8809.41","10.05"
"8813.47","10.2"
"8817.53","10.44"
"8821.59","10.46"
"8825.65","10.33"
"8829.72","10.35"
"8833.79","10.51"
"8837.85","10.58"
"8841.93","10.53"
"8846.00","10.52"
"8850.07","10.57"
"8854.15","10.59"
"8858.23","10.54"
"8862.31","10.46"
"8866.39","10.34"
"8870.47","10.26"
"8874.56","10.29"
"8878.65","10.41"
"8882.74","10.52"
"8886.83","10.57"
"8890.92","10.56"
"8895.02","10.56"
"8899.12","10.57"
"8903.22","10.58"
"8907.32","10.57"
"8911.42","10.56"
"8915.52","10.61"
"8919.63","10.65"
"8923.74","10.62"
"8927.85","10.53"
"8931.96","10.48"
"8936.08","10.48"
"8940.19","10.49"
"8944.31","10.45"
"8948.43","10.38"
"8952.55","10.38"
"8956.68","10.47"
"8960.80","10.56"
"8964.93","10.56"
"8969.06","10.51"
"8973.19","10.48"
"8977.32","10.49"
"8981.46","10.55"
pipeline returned 0.46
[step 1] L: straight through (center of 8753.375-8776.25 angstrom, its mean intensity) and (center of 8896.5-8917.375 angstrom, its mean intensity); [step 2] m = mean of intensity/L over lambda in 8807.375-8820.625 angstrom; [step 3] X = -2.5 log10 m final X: 0.04 mag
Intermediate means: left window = 10.6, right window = 10.6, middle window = 10.2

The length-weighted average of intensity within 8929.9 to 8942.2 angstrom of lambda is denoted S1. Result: 10.5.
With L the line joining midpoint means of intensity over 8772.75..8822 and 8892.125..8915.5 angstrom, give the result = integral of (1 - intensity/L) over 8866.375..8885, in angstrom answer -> 0.3 angstrom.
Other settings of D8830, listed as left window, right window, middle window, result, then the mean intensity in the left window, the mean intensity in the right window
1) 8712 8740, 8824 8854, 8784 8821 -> 0.2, 10.4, 10.5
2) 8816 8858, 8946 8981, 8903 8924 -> -0.2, 10.5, 10.5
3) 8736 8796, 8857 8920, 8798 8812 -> 0.3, 10.5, 10.5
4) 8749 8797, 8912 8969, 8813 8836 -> 0.3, 10.6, 10.5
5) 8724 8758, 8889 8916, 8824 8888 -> 0.5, 10.5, 10.6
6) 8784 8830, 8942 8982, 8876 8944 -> -0.6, 10.4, 10.5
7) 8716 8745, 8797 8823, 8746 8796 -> -0.9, 10.4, 10.3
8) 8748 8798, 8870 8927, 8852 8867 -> 0.1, 10.6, 10.5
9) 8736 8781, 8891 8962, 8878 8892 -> 0.0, 10.5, 10.5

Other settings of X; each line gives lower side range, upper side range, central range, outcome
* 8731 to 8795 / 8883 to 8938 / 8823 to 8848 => 0.01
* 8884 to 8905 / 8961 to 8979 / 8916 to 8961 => 0.00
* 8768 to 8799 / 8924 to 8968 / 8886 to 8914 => -0.01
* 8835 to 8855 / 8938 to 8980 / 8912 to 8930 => -0.01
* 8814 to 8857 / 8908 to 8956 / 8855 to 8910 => 0.00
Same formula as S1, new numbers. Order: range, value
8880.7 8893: 10.6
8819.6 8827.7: 10.4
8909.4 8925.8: 10.6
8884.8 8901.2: 10.6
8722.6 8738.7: 10.5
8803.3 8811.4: 10.1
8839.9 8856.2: 10.6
